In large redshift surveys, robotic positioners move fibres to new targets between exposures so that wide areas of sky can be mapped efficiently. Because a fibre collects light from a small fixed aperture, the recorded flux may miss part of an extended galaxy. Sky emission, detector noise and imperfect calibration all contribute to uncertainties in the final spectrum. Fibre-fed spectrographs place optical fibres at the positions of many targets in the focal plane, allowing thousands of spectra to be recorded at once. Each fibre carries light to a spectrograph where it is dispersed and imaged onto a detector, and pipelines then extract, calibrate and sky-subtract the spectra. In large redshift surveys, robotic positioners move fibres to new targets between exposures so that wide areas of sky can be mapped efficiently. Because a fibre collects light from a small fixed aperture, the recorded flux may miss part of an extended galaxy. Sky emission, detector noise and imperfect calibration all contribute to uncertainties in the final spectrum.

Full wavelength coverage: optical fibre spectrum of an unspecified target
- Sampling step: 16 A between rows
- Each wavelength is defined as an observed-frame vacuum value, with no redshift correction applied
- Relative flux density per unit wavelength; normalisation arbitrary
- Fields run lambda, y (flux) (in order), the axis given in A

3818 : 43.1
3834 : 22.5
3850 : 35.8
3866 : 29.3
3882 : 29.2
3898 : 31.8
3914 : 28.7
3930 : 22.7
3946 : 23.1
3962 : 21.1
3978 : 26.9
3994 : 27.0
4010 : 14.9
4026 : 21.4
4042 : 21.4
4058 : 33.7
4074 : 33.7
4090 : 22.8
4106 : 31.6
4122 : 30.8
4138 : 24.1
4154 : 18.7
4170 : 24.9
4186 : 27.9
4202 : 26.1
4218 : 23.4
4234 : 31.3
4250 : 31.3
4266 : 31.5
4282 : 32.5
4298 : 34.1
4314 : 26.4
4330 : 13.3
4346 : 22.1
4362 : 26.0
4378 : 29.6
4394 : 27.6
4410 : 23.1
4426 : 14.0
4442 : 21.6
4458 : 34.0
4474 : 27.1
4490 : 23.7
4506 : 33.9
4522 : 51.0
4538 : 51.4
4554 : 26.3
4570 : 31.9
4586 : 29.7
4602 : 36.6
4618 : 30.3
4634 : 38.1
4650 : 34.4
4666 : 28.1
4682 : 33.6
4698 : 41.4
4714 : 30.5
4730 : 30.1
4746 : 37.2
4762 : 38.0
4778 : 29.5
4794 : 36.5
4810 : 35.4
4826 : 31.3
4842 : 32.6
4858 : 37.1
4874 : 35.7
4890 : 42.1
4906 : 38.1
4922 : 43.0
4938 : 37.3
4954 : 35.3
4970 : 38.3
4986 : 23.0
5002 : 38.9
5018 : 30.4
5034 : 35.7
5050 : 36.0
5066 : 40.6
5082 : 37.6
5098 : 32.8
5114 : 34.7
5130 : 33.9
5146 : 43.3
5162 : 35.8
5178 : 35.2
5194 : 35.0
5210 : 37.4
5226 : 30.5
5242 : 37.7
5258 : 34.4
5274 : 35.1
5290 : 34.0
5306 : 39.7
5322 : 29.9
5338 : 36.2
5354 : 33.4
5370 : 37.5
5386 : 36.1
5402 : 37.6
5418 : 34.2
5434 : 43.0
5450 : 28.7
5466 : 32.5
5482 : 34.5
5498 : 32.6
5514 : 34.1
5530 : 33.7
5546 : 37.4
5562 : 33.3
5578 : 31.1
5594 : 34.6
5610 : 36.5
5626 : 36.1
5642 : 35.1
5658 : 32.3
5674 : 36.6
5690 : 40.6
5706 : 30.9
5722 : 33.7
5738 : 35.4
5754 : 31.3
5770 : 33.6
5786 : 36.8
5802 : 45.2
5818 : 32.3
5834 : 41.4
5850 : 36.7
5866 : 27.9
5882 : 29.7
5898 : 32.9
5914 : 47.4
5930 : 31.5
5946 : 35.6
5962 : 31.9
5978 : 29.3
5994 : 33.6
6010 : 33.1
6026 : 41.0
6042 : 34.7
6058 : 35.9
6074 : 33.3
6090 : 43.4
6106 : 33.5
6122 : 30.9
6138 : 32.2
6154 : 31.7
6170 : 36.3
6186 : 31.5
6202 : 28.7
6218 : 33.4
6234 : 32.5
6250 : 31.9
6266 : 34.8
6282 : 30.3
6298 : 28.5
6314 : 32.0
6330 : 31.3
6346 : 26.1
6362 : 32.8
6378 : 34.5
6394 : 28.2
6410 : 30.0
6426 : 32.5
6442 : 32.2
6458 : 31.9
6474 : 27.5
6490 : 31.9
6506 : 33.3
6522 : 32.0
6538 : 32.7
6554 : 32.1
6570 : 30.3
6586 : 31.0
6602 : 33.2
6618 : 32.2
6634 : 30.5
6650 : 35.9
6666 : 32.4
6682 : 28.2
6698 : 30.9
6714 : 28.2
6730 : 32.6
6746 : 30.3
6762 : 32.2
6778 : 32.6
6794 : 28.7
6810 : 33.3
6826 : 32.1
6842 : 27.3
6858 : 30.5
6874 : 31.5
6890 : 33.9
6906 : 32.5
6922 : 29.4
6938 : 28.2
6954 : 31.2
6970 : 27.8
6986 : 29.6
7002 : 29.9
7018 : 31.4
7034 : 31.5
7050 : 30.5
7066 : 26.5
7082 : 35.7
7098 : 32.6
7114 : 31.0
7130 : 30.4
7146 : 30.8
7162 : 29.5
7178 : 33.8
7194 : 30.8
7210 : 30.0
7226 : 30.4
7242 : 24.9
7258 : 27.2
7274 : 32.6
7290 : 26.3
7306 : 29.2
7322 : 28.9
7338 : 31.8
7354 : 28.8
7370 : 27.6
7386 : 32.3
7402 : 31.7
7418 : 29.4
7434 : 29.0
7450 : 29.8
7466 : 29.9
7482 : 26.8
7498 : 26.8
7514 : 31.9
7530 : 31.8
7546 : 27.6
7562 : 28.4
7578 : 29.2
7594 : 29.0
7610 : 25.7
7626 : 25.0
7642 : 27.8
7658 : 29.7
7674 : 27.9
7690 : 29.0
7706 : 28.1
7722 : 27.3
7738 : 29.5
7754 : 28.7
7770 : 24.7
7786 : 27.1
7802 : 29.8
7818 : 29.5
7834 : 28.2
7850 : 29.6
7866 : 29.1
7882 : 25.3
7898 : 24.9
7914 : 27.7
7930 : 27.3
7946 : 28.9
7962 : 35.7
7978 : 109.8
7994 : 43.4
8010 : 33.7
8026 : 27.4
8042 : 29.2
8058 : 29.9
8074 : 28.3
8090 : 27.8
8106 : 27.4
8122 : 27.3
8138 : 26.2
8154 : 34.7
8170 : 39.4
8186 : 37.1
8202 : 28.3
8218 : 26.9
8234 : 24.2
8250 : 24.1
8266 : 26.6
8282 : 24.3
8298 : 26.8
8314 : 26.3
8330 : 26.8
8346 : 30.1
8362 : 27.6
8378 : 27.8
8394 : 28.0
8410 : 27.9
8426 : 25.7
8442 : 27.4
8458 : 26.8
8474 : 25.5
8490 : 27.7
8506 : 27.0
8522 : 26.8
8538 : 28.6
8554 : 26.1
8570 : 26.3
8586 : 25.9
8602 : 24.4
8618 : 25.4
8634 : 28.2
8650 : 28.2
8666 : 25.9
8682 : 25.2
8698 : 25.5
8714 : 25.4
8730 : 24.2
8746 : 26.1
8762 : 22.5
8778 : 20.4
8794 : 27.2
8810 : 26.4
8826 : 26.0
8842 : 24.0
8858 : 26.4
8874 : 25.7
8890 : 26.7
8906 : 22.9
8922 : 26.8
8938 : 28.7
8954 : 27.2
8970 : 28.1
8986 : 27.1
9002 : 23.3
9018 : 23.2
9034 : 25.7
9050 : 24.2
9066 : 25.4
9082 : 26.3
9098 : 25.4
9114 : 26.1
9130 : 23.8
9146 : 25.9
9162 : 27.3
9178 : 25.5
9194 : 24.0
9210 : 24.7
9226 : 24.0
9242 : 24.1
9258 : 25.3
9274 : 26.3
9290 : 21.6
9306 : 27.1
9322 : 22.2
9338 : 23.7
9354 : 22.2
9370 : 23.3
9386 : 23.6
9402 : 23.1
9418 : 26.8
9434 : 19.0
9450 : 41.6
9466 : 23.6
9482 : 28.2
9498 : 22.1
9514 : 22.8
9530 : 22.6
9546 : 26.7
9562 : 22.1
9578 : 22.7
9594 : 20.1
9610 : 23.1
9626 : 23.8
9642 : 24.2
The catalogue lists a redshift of 0.215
